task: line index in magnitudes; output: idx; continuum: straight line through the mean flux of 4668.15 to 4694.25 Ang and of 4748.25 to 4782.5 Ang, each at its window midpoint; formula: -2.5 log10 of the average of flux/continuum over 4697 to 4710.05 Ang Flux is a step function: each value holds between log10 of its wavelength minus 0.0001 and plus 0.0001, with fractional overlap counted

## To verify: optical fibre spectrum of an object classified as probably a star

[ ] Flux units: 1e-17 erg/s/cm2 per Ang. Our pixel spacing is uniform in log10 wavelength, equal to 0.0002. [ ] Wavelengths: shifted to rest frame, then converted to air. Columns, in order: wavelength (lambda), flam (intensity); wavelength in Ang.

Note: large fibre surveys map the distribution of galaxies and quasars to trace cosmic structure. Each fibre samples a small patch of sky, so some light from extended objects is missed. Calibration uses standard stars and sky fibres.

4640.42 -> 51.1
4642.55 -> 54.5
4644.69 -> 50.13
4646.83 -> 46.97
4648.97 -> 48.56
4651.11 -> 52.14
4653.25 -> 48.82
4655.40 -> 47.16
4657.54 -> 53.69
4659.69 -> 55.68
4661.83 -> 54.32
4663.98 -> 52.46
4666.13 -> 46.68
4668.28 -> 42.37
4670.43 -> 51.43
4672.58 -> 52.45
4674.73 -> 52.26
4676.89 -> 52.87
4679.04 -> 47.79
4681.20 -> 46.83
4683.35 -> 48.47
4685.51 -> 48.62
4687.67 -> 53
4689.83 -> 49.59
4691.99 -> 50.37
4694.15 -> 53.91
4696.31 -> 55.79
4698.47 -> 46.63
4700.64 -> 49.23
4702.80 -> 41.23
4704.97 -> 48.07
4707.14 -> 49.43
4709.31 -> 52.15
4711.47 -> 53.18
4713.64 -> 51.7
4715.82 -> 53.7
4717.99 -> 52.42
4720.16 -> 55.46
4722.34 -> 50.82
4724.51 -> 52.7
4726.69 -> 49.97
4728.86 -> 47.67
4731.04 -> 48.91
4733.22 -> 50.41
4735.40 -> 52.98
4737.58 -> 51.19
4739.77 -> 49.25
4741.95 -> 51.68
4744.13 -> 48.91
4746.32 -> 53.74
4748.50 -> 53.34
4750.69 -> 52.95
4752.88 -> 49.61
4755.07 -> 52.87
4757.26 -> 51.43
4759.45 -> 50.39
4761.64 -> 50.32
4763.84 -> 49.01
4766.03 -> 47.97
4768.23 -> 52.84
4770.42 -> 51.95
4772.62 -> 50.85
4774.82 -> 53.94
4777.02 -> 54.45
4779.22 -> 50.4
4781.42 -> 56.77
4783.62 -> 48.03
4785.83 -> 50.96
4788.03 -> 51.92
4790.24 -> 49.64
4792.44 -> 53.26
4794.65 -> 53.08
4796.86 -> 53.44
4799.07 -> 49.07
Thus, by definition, 0.06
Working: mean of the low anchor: 50.1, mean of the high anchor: 51.8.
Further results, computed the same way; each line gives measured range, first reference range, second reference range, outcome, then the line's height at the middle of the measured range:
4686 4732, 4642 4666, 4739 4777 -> 0.010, 51.2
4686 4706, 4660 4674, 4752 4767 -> 0.013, 50.3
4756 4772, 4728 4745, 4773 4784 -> 0.029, 52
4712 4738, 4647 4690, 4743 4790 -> -0.012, 51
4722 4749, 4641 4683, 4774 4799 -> 0.013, 51.4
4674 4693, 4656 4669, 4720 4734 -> 0.020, 50.8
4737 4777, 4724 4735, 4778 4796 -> -0.010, 50.9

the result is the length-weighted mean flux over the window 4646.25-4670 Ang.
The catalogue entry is 50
